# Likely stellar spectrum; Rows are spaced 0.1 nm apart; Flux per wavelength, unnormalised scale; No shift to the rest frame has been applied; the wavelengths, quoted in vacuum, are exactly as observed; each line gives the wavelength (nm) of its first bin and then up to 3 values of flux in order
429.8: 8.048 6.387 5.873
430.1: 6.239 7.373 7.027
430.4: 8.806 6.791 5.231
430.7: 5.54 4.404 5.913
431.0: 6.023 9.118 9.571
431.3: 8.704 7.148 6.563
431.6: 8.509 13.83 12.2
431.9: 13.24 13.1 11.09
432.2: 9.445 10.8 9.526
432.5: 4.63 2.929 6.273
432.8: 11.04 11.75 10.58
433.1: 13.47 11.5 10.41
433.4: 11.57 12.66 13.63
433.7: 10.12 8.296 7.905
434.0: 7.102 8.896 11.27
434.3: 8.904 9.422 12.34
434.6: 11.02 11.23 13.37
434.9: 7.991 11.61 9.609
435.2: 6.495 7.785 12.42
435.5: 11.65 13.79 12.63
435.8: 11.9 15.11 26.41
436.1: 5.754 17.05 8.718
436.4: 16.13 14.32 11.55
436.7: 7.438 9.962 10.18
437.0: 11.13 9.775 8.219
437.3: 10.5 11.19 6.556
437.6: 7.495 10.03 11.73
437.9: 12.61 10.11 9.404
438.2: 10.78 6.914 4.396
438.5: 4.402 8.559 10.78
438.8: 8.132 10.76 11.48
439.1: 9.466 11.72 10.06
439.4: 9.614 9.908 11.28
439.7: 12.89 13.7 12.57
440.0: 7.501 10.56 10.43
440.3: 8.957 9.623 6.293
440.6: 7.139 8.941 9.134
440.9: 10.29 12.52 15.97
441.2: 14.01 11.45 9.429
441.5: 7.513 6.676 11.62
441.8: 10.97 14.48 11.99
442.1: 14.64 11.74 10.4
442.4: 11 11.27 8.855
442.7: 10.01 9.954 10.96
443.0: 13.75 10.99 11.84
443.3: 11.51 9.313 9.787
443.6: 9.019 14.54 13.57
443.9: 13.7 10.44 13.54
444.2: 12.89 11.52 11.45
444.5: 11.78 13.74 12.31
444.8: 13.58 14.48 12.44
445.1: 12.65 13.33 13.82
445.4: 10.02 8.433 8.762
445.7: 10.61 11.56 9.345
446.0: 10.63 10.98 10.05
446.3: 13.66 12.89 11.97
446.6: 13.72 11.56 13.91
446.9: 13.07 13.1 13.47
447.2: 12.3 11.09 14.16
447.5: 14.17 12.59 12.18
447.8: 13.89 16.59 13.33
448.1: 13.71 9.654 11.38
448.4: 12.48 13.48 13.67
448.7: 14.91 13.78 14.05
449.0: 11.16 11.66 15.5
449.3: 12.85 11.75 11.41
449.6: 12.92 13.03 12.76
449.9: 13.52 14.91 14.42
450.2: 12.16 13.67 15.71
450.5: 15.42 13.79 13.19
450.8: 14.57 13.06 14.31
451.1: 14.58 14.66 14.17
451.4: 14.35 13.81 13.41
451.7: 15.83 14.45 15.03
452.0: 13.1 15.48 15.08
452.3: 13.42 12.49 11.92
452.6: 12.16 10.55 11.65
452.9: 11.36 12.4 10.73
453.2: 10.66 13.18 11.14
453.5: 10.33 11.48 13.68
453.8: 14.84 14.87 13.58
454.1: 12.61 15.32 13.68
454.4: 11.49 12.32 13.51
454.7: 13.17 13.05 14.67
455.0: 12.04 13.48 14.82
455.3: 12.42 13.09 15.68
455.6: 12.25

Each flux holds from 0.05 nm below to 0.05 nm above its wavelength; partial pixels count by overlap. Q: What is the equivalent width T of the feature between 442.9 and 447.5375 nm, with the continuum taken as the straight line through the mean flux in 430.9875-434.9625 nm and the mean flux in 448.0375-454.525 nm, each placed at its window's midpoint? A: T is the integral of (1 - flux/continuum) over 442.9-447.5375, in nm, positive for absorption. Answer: 0.03 nm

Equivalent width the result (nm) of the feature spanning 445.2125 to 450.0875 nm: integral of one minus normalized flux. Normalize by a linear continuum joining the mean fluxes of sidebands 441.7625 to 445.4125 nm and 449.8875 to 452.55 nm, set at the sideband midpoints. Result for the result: 0.22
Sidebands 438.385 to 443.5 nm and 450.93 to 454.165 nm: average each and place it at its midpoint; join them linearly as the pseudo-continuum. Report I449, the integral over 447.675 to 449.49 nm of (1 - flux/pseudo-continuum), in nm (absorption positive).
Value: -0.13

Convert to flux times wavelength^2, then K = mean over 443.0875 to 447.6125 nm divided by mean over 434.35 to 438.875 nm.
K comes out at 1.18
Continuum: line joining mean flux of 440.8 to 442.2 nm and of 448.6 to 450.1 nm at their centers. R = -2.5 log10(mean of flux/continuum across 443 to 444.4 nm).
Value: 0.02 mag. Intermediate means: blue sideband 11.6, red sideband 13.2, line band 11.8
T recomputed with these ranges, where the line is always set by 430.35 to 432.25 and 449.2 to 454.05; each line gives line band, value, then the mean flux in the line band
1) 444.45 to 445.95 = 0.01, 11.8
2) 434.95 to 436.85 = -0.46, 12.1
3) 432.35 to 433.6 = -0.10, 9.85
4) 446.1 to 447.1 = -0.04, 12.6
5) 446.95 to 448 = -0.08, 13.4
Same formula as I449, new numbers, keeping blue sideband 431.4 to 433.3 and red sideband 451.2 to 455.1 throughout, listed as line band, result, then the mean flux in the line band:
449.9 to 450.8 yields -0.10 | 14.1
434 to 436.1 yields -0.21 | 11.4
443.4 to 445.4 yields -0.11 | 12.4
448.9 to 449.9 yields -0.01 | 12.7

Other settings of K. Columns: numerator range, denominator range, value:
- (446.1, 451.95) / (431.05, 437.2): 1.34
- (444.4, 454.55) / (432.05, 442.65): 1.30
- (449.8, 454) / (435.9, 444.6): 1.30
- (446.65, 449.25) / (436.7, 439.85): 1.40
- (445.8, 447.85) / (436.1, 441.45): 1.26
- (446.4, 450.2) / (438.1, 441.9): 1.36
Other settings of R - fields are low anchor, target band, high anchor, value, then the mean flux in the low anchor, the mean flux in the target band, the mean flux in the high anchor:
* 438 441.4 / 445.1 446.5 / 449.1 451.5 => 0.09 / 9.98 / 11.2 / 13.7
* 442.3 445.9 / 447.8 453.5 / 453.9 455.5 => -0.05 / 11.6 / 13.3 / 13.4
